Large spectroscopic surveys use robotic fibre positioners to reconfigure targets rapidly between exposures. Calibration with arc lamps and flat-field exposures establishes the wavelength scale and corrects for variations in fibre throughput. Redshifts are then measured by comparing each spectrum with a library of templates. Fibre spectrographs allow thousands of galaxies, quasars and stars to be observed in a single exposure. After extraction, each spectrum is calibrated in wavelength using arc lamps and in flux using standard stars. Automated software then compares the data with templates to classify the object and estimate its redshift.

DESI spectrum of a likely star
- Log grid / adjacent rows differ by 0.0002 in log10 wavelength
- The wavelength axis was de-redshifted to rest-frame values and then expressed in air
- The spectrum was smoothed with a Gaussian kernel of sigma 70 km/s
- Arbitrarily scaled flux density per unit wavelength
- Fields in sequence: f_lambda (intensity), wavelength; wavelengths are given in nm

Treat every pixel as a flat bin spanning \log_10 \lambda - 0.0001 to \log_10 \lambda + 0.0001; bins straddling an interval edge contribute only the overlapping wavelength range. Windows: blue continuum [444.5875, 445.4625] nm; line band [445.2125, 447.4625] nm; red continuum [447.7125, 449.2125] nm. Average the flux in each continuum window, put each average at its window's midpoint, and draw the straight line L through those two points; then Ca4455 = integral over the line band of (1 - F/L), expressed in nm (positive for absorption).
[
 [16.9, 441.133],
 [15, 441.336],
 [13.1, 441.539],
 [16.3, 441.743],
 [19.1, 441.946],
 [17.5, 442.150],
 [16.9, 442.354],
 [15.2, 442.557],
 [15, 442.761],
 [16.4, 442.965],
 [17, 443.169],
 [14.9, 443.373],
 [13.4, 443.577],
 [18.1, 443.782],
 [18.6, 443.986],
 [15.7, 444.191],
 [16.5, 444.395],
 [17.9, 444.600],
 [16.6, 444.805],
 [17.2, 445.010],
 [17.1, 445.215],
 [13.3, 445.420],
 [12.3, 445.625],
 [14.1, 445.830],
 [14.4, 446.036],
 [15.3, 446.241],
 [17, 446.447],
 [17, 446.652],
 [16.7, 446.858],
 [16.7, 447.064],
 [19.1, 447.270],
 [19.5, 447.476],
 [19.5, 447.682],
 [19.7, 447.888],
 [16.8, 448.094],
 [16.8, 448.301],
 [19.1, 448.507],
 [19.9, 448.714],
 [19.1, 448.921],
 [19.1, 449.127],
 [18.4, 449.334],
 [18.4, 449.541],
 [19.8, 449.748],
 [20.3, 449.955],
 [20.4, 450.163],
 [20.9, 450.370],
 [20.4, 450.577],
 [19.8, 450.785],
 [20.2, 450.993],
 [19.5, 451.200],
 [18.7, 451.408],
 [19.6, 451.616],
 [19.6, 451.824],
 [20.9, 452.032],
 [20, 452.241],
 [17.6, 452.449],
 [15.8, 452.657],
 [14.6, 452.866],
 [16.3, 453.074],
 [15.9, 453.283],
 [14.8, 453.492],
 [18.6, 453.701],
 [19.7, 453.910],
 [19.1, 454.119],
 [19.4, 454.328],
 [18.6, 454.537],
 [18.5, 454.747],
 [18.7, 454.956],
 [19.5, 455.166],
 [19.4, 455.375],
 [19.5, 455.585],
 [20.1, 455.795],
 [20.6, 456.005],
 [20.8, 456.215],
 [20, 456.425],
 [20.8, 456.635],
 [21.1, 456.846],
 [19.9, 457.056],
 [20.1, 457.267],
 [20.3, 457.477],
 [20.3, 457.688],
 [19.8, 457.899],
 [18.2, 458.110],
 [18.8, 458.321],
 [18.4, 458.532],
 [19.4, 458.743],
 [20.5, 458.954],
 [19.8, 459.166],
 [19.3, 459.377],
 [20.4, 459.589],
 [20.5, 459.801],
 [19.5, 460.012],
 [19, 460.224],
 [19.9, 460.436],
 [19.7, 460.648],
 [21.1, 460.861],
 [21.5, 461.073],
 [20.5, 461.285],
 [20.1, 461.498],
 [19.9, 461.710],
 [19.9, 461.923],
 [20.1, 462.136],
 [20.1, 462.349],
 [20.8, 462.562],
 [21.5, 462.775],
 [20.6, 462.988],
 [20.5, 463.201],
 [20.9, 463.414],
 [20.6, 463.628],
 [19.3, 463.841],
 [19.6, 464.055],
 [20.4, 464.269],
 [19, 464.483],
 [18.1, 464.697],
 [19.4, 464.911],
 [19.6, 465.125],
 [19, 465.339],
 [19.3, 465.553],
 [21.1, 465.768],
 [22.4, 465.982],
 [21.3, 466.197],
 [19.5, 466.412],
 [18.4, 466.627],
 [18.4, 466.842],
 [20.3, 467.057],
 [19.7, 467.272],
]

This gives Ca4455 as 0.20 nm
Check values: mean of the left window 16.5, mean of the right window 18.7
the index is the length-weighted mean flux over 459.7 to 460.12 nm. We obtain 20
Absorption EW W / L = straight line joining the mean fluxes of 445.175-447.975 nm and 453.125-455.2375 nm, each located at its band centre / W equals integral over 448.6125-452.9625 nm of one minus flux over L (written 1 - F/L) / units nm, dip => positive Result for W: -0.437 nm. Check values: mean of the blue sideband 16.5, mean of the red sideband 18.2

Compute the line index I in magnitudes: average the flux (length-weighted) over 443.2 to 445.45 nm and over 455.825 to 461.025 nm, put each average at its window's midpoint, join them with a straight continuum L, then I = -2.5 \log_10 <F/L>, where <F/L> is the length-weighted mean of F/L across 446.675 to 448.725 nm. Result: -0.06 mag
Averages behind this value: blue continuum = 16.4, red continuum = 19.9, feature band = 18.3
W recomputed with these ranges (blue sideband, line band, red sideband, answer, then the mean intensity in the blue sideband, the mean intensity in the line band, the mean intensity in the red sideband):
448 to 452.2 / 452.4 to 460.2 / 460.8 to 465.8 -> 0.27 nm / 19.4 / 19.1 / 20.1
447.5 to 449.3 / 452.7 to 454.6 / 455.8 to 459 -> 0.20 nm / 18.8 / 17.4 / 19.9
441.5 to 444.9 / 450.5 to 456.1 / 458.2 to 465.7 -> -0.12 nm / 16.4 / 18.7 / 19.9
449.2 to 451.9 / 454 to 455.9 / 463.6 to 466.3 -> 0.05 nm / 19.7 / 19.2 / 19.9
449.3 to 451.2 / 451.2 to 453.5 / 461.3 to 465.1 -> 0.24 nm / 19.9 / 17.8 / 20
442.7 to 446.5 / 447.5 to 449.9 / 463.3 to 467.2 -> -0.32 nm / 15.8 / 18.8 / 19.8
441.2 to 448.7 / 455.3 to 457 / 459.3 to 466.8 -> -0.14 nm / 16.6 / 20.3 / 20.1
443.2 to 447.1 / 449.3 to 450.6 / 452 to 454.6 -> -0.22 nm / 15.9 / 19.8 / 17.7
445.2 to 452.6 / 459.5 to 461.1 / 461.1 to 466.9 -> -0.04 nm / 18.3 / 20.1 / 20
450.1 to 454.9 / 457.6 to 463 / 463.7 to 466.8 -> -0.19 nm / 18.6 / 20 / 19.7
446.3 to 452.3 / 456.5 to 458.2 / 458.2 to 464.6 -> -0.03 nm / 19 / 20.1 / 20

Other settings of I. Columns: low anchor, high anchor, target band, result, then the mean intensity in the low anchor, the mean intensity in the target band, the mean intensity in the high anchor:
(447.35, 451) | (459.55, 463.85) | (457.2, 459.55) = 0.03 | 19.3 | 19.6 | 20.3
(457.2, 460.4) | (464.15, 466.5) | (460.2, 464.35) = -0.03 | 19.6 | 20.3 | 19.9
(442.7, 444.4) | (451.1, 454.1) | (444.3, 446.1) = 0.07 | 16.2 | 15.5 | 18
